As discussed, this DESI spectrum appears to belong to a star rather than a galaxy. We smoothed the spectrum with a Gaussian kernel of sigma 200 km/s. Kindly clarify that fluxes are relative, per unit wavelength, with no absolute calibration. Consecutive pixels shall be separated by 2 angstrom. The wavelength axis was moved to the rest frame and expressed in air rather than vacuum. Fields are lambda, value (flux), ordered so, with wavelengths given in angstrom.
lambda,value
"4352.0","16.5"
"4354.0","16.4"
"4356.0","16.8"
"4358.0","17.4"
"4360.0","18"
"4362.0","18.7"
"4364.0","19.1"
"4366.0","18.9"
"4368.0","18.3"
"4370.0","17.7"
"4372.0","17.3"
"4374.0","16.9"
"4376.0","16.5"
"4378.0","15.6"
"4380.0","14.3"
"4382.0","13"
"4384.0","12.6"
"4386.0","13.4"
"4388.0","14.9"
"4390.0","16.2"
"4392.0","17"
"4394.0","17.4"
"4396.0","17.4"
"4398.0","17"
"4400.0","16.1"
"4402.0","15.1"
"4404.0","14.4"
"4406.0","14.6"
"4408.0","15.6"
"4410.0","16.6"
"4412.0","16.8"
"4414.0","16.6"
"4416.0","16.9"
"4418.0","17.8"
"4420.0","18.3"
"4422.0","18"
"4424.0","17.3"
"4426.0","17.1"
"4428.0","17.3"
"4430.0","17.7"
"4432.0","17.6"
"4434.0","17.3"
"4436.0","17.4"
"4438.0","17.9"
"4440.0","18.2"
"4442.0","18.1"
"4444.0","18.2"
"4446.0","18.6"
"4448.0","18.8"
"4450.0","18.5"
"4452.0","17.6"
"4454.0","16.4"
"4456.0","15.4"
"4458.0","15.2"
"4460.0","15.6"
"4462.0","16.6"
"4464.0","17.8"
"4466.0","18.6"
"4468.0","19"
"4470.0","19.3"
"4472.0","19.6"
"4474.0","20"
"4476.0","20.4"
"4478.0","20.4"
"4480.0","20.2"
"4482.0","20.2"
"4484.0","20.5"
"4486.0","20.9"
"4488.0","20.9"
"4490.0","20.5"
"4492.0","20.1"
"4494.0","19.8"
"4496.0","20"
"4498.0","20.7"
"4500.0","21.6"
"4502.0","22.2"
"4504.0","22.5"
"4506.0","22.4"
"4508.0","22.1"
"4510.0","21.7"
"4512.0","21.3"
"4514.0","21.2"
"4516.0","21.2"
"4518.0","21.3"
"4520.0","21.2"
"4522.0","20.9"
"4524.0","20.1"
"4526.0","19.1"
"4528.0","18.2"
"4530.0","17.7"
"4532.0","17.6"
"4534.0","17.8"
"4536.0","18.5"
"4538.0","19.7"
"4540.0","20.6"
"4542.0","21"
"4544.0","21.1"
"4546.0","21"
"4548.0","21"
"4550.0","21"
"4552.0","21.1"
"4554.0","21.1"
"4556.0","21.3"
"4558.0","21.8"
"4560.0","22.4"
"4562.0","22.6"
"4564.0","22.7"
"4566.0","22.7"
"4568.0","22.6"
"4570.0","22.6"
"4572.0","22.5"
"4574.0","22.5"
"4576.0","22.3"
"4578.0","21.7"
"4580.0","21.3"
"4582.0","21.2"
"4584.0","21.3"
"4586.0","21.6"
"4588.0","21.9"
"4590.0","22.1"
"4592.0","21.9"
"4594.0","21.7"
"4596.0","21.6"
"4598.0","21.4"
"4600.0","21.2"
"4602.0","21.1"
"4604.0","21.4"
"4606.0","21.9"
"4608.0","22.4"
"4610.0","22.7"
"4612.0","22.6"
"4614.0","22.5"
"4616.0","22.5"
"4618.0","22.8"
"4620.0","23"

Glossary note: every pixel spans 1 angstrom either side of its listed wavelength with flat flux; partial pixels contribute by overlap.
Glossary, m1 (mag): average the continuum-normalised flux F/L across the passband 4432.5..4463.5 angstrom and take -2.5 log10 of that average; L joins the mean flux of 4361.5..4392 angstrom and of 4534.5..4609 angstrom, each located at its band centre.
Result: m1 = 0.05 mag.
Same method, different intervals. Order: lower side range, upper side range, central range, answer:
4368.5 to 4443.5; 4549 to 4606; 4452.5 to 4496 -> -0.02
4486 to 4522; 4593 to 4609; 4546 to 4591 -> -0.02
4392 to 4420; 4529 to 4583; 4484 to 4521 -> -0.09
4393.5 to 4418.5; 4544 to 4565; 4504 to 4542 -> 0.01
